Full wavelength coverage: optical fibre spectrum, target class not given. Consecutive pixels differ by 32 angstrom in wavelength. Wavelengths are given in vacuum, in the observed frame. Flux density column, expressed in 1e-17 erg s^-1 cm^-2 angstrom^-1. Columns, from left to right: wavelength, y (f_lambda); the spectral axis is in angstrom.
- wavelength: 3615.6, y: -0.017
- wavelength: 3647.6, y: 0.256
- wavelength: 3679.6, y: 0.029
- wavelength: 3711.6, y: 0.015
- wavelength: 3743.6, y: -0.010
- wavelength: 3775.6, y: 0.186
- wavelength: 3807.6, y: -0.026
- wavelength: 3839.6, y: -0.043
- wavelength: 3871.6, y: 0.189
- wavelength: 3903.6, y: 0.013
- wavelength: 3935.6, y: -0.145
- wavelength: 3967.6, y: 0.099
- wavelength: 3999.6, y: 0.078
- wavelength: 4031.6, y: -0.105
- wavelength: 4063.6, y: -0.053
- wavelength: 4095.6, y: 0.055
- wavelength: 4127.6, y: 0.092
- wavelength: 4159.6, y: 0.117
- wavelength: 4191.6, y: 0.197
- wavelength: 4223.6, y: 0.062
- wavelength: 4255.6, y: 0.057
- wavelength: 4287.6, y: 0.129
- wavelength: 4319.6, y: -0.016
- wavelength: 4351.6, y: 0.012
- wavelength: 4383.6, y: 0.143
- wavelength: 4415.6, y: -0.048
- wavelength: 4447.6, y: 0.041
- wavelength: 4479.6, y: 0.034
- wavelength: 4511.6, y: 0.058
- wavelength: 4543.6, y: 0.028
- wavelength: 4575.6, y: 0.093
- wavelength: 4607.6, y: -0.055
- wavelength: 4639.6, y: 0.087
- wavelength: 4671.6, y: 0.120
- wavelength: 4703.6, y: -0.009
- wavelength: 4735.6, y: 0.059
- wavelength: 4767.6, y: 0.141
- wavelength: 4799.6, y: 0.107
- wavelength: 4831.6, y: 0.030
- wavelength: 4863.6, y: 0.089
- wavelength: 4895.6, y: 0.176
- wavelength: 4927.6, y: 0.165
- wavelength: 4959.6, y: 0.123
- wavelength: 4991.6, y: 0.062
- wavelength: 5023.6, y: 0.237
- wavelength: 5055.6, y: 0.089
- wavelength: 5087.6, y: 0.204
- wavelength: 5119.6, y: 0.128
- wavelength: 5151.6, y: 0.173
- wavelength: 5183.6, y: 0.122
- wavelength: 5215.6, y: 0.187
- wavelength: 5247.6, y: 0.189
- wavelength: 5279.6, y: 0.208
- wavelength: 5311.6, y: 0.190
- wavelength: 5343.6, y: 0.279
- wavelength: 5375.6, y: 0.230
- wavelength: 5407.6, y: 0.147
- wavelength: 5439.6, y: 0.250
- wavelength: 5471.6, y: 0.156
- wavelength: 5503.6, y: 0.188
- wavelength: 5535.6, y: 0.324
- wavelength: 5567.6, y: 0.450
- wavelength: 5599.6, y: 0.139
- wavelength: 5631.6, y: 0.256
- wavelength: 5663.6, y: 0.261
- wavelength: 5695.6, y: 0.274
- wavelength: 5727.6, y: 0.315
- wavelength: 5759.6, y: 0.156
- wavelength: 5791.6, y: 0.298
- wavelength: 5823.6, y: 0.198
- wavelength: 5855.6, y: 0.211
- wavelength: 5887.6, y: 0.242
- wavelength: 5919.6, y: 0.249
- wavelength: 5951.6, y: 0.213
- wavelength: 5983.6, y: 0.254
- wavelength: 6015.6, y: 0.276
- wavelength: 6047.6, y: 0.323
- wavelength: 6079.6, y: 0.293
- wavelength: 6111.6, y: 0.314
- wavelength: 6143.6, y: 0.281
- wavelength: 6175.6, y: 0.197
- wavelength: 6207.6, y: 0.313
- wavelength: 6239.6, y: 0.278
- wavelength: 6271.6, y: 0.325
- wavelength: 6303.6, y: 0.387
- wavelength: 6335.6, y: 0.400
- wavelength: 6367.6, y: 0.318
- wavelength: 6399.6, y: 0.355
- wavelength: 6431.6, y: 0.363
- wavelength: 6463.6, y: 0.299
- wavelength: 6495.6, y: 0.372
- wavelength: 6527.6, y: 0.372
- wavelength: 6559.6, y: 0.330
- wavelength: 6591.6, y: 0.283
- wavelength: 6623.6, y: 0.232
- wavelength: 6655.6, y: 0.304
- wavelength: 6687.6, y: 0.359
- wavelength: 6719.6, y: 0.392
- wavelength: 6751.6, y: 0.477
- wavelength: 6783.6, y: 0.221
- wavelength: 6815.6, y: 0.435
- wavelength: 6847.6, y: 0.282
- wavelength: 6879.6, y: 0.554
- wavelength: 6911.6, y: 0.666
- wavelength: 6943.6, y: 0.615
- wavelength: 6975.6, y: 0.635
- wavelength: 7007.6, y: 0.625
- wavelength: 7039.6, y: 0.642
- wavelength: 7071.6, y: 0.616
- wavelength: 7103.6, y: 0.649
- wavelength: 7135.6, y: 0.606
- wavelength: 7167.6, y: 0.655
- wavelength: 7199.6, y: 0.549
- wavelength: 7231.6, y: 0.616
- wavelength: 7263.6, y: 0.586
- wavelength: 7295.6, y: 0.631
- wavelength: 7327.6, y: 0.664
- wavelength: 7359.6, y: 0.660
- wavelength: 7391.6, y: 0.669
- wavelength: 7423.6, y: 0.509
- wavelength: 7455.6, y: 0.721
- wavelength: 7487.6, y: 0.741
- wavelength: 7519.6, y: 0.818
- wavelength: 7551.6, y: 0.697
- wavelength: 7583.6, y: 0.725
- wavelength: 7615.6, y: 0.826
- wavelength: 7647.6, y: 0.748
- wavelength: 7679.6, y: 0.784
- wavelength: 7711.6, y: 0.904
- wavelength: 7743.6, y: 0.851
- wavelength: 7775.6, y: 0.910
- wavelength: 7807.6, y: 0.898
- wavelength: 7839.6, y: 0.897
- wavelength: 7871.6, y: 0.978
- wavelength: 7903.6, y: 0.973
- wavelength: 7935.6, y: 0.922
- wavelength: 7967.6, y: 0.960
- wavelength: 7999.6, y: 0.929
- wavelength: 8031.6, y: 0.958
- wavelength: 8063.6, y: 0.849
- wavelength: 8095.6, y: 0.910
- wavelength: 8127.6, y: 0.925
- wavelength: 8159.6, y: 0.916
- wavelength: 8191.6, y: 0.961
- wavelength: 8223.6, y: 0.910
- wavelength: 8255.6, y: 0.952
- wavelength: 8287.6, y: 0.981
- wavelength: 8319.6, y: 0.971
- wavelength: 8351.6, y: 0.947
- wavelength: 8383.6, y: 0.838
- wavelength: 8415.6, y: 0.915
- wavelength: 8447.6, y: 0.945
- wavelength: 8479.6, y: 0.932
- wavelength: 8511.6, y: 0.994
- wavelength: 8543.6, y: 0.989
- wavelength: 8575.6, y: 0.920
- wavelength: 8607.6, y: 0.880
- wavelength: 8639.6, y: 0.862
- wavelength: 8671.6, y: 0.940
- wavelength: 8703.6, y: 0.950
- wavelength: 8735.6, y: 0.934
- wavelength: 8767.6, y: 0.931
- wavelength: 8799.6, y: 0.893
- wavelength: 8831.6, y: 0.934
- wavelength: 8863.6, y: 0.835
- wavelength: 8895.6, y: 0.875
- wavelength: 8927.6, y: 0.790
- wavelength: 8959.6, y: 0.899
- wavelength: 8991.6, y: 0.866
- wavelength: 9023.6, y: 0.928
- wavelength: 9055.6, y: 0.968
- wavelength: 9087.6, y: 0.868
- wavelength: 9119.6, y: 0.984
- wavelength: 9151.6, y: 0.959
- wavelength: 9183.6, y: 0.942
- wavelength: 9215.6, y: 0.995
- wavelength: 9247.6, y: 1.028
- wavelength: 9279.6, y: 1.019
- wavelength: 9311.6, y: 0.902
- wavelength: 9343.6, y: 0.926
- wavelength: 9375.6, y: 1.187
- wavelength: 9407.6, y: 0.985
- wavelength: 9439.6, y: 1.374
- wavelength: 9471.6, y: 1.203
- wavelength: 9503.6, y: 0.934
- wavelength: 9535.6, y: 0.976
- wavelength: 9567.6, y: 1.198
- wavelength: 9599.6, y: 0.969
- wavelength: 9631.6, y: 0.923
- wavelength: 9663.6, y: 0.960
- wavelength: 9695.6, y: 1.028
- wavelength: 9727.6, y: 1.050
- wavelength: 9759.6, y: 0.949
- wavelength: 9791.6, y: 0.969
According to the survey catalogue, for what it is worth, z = 0.72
